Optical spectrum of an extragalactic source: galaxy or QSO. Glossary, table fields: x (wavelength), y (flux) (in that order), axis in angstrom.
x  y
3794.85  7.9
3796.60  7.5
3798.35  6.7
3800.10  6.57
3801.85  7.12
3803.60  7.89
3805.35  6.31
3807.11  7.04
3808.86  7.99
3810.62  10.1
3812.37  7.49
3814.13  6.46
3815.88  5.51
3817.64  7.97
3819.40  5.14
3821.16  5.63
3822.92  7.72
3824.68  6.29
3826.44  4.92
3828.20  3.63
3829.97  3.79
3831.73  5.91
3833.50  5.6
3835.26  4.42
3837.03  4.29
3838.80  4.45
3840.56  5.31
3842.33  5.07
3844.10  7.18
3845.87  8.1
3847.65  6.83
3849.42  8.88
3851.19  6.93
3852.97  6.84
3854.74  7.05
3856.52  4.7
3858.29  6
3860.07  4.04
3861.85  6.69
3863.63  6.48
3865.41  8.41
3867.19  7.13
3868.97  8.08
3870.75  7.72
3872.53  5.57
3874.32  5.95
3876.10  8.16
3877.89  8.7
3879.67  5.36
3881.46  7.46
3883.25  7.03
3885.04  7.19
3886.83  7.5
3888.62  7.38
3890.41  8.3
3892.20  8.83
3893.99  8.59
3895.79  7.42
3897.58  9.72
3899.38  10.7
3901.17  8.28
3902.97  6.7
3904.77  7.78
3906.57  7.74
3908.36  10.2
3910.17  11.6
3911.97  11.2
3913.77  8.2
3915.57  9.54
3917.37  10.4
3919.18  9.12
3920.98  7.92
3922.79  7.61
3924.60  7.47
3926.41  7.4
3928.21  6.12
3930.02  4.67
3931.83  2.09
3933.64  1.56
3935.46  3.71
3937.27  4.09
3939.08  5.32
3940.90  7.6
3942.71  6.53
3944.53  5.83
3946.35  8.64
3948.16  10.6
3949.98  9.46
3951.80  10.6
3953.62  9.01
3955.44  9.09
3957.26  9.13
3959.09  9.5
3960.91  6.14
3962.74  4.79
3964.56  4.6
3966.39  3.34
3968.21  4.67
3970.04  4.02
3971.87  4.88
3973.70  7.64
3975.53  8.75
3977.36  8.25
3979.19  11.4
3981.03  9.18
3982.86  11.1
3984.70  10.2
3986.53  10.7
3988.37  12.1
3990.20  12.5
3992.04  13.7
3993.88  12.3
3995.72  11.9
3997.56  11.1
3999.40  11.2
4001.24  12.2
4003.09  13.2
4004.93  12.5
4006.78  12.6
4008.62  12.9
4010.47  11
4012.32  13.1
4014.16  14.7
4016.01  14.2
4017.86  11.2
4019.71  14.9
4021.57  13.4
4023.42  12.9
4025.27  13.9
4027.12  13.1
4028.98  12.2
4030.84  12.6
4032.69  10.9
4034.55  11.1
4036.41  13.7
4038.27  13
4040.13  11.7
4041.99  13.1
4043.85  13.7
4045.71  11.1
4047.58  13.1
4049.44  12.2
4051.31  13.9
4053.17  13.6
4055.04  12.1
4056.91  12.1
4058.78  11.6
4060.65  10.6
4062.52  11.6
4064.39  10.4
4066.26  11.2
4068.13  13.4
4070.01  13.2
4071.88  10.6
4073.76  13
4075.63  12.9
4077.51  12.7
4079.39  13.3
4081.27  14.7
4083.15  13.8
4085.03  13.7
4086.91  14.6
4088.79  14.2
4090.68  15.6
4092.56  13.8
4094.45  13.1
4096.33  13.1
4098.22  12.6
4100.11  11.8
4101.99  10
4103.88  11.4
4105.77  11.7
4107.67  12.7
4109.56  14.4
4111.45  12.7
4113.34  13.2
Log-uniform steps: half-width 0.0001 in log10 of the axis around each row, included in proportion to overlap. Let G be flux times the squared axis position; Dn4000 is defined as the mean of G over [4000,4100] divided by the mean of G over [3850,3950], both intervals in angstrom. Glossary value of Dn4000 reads 1.88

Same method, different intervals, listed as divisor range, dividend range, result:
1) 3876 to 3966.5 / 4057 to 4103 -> 1.81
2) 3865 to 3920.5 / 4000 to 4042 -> 1.65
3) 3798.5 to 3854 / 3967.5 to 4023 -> 1.90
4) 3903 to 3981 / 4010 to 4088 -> 1.83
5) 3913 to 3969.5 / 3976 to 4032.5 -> 1.82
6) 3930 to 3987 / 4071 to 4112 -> 1.95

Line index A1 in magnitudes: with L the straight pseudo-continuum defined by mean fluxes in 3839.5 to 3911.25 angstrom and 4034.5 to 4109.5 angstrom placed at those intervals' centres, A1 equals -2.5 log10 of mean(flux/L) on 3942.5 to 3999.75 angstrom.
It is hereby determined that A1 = 0.14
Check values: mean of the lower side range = 7.45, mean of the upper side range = 12.7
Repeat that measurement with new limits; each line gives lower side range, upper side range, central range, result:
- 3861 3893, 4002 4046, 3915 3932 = 0.21 mag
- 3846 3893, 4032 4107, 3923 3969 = 0.38 mag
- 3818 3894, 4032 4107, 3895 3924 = -0.13 mag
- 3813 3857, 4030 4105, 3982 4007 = -0.14 mag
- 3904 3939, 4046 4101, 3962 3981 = 0.39 mag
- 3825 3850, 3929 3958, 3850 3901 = -0.21 mag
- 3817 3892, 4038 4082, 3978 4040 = -0.13 mag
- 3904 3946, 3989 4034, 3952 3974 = 0.40 mag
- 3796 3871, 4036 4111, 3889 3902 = -0.09 mag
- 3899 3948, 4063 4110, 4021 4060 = -0.12 mag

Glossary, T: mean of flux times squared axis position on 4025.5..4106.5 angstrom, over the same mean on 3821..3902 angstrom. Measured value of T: 2.07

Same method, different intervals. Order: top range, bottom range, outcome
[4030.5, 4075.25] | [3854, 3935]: 1.78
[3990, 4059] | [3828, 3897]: 2.07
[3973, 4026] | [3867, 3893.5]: 1.71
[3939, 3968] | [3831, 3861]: 1.33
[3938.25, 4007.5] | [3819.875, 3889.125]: 1.52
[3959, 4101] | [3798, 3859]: 2.05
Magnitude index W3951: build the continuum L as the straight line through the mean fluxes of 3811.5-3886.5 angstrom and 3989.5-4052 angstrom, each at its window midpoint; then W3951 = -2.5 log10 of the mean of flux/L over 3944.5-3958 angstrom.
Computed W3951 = 0.10 mag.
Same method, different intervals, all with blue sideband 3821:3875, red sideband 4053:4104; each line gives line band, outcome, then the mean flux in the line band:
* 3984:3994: -0.18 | 11.9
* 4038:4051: -0.08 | 12.6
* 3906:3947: 0.16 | 7.14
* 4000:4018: -0.19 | 12.8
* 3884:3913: -0.15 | 8.69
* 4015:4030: -0.19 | 13.2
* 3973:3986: 0.03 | 9.57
